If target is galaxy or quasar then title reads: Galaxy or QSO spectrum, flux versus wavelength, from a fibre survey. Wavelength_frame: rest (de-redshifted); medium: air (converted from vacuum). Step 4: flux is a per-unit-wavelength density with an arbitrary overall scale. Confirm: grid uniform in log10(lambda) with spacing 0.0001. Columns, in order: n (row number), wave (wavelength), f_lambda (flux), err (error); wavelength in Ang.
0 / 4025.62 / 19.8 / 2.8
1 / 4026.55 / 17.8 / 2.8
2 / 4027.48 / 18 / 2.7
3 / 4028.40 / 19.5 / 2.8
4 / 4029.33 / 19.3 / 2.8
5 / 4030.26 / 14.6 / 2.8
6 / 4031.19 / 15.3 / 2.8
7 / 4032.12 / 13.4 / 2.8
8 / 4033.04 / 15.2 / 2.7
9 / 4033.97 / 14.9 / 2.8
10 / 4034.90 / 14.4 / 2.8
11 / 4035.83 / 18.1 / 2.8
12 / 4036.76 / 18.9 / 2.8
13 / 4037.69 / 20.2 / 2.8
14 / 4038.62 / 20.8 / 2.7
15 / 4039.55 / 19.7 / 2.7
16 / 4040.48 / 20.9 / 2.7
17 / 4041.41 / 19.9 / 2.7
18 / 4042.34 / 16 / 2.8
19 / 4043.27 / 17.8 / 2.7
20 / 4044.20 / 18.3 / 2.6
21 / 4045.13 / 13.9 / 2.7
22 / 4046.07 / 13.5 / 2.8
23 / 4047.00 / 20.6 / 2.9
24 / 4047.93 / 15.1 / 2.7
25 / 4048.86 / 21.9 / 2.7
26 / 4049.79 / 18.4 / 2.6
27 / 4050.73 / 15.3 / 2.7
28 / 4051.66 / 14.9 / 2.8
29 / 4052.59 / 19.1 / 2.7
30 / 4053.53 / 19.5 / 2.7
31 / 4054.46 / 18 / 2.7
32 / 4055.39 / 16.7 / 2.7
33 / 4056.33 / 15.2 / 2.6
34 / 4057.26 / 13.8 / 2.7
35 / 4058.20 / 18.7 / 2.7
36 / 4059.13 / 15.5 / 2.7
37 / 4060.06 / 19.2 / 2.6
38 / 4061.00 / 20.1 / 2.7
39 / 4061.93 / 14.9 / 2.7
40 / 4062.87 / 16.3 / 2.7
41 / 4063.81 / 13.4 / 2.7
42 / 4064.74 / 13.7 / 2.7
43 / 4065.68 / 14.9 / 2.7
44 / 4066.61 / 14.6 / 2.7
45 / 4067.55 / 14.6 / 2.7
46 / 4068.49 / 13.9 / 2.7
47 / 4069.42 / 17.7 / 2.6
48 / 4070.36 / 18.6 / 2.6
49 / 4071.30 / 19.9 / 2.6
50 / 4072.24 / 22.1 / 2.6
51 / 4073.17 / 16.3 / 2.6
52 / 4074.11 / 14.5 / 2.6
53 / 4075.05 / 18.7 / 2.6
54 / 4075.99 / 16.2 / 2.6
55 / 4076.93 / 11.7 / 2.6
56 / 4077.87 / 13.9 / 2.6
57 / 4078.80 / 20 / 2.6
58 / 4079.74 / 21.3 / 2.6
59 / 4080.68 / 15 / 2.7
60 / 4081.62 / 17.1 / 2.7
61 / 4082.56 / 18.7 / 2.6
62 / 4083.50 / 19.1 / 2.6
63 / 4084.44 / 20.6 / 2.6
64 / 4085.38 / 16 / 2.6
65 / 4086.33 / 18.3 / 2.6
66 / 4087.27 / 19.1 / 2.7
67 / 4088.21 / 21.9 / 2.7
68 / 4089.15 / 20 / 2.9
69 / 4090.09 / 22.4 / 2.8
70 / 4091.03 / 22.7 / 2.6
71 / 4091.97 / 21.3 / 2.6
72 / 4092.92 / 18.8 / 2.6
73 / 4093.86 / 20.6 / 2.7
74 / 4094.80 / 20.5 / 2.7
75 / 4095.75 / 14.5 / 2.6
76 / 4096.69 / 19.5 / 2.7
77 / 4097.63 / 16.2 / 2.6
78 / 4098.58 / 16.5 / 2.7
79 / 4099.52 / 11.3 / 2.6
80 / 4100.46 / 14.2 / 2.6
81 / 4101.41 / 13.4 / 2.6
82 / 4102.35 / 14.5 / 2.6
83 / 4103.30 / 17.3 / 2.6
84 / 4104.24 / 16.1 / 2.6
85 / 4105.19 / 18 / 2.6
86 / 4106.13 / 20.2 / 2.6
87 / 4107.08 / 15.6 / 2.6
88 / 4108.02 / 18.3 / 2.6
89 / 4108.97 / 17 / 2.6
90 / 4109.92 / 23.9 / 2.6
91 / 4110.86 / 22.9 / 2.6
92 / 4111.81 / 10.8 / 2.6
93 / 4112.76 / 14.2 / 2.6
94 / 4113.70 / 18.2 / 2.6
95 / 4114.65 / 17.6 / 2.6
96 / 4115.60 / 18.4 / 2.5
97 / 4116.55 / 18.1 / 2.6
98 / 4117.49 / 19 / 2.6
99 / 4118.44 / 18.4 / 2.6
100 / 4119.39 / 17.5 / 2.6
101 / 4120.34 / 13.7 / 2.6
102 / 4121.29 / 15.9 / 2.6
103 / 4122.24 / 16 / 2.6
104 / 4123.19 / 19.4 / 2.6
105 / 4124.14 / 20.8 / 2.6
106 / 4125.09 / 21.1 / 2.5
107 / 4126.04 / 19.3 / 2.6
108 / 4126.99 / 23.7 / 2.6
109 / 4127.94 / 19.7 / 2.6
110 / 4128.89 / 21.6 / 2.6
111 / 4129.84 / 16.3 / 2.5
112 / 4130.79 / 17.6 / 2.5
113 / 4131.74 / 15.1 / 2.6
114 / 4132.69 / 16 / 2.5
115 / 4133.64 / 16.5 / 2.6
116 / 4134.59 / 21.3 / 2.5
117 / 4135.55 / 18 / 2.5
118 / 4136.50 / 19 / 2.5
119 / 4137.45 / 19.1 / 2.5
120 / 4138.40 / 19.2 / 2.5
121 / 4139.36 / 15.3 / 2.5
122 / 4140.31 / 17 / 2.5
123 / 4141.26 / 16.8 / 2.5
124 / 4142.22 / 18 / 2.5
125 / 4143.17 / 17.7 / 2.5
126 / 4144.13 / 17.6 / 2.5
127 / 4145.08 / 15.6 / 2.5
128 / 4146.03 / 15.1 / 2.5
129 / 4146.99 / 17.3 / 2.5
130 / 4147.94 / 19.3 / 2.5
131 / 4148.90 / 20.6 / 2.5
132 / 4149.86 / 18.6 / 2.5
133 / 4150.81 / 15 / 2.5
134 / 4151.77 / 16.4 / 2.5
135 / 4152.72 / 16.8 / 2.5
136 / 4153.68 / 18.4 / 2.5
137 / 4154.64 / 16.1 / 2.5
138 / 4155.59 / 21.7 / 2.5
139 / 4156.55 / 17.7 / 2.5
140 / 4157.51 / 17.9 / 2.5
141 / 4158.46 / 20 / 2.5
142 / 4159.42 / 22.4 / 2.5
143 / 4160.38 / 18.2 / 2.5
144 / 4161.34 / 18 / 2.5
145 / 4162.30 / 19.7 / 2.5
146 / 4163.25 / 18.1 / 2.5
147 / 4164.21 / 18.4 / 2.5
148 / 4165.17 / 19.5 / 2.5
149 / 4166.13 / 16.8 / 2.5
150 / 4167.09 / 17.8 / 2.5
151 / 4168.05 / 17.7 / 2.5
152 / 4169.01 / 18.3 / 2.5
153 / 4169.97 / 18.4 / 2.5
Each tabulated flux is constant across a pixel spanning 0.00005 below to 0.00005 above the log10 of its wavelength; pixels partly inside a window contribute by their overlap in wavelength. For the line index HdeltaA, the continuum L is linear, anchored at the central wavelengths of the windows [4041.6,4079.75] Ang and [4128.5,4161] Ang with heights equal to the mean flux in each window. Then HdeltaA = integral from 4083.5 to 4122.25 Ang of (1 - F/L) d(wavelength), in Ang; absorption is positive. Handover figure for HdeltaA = -1.1 Ang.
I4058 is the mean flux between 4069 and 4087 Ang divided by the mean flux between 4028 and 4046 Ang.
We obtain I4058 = 1.02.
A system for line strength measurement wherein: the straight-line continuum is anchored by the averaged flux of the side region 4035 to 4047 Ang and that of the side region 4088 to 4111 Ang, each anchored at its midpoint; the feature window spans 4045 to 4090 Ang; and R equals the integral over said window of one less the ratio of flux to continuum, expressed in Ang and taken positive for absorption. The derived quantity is 2.4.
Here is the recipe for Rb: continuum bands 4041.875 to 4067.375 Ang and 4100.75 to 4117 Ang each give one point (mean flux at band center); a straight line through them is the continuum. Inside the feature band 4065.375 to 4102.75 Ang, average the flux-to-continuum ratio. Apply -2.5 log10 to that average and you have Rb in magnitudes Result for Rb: -0.04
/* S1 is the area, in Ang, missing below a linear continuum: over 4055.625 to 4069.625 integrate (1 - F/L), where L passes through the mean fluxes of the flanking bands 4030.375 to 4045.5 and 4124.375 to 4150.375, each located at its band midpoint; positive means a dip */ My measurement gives 1.4 Ang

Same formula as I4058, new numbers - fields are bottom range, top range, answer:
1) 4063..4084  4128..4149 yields 1.06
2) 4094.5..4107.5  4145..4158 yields 1.09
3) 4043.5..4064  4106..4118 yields 1.06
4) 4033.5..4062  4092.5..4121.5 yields 0.97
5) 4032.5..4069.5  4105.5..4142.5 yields 1.07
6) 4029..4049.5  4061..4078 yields 0.92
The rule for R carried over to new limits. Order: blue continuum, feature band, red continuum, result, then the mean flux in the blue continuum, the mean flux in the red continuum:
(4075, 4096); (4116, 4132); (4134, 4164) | -0.1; 18.7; 18.1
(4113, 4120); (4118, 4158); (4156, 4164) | 1.1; 18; 19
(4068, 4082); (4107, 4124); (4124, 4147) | 0.2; 17.1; 18.2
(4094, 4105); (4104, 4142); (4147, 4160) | -2.2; 16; 18.5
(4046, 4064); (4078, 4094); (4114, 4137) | -1.6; 17.1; 18.3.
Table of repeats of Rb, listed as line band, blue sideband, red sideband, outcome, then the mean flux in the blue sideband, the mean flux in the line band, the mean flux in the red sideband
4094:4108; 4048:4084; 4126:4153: 0.06 mag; 16.9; 16.4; 17.9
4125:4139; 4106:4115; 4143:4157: -0.07 mag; 17.8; 18.8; 17.6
